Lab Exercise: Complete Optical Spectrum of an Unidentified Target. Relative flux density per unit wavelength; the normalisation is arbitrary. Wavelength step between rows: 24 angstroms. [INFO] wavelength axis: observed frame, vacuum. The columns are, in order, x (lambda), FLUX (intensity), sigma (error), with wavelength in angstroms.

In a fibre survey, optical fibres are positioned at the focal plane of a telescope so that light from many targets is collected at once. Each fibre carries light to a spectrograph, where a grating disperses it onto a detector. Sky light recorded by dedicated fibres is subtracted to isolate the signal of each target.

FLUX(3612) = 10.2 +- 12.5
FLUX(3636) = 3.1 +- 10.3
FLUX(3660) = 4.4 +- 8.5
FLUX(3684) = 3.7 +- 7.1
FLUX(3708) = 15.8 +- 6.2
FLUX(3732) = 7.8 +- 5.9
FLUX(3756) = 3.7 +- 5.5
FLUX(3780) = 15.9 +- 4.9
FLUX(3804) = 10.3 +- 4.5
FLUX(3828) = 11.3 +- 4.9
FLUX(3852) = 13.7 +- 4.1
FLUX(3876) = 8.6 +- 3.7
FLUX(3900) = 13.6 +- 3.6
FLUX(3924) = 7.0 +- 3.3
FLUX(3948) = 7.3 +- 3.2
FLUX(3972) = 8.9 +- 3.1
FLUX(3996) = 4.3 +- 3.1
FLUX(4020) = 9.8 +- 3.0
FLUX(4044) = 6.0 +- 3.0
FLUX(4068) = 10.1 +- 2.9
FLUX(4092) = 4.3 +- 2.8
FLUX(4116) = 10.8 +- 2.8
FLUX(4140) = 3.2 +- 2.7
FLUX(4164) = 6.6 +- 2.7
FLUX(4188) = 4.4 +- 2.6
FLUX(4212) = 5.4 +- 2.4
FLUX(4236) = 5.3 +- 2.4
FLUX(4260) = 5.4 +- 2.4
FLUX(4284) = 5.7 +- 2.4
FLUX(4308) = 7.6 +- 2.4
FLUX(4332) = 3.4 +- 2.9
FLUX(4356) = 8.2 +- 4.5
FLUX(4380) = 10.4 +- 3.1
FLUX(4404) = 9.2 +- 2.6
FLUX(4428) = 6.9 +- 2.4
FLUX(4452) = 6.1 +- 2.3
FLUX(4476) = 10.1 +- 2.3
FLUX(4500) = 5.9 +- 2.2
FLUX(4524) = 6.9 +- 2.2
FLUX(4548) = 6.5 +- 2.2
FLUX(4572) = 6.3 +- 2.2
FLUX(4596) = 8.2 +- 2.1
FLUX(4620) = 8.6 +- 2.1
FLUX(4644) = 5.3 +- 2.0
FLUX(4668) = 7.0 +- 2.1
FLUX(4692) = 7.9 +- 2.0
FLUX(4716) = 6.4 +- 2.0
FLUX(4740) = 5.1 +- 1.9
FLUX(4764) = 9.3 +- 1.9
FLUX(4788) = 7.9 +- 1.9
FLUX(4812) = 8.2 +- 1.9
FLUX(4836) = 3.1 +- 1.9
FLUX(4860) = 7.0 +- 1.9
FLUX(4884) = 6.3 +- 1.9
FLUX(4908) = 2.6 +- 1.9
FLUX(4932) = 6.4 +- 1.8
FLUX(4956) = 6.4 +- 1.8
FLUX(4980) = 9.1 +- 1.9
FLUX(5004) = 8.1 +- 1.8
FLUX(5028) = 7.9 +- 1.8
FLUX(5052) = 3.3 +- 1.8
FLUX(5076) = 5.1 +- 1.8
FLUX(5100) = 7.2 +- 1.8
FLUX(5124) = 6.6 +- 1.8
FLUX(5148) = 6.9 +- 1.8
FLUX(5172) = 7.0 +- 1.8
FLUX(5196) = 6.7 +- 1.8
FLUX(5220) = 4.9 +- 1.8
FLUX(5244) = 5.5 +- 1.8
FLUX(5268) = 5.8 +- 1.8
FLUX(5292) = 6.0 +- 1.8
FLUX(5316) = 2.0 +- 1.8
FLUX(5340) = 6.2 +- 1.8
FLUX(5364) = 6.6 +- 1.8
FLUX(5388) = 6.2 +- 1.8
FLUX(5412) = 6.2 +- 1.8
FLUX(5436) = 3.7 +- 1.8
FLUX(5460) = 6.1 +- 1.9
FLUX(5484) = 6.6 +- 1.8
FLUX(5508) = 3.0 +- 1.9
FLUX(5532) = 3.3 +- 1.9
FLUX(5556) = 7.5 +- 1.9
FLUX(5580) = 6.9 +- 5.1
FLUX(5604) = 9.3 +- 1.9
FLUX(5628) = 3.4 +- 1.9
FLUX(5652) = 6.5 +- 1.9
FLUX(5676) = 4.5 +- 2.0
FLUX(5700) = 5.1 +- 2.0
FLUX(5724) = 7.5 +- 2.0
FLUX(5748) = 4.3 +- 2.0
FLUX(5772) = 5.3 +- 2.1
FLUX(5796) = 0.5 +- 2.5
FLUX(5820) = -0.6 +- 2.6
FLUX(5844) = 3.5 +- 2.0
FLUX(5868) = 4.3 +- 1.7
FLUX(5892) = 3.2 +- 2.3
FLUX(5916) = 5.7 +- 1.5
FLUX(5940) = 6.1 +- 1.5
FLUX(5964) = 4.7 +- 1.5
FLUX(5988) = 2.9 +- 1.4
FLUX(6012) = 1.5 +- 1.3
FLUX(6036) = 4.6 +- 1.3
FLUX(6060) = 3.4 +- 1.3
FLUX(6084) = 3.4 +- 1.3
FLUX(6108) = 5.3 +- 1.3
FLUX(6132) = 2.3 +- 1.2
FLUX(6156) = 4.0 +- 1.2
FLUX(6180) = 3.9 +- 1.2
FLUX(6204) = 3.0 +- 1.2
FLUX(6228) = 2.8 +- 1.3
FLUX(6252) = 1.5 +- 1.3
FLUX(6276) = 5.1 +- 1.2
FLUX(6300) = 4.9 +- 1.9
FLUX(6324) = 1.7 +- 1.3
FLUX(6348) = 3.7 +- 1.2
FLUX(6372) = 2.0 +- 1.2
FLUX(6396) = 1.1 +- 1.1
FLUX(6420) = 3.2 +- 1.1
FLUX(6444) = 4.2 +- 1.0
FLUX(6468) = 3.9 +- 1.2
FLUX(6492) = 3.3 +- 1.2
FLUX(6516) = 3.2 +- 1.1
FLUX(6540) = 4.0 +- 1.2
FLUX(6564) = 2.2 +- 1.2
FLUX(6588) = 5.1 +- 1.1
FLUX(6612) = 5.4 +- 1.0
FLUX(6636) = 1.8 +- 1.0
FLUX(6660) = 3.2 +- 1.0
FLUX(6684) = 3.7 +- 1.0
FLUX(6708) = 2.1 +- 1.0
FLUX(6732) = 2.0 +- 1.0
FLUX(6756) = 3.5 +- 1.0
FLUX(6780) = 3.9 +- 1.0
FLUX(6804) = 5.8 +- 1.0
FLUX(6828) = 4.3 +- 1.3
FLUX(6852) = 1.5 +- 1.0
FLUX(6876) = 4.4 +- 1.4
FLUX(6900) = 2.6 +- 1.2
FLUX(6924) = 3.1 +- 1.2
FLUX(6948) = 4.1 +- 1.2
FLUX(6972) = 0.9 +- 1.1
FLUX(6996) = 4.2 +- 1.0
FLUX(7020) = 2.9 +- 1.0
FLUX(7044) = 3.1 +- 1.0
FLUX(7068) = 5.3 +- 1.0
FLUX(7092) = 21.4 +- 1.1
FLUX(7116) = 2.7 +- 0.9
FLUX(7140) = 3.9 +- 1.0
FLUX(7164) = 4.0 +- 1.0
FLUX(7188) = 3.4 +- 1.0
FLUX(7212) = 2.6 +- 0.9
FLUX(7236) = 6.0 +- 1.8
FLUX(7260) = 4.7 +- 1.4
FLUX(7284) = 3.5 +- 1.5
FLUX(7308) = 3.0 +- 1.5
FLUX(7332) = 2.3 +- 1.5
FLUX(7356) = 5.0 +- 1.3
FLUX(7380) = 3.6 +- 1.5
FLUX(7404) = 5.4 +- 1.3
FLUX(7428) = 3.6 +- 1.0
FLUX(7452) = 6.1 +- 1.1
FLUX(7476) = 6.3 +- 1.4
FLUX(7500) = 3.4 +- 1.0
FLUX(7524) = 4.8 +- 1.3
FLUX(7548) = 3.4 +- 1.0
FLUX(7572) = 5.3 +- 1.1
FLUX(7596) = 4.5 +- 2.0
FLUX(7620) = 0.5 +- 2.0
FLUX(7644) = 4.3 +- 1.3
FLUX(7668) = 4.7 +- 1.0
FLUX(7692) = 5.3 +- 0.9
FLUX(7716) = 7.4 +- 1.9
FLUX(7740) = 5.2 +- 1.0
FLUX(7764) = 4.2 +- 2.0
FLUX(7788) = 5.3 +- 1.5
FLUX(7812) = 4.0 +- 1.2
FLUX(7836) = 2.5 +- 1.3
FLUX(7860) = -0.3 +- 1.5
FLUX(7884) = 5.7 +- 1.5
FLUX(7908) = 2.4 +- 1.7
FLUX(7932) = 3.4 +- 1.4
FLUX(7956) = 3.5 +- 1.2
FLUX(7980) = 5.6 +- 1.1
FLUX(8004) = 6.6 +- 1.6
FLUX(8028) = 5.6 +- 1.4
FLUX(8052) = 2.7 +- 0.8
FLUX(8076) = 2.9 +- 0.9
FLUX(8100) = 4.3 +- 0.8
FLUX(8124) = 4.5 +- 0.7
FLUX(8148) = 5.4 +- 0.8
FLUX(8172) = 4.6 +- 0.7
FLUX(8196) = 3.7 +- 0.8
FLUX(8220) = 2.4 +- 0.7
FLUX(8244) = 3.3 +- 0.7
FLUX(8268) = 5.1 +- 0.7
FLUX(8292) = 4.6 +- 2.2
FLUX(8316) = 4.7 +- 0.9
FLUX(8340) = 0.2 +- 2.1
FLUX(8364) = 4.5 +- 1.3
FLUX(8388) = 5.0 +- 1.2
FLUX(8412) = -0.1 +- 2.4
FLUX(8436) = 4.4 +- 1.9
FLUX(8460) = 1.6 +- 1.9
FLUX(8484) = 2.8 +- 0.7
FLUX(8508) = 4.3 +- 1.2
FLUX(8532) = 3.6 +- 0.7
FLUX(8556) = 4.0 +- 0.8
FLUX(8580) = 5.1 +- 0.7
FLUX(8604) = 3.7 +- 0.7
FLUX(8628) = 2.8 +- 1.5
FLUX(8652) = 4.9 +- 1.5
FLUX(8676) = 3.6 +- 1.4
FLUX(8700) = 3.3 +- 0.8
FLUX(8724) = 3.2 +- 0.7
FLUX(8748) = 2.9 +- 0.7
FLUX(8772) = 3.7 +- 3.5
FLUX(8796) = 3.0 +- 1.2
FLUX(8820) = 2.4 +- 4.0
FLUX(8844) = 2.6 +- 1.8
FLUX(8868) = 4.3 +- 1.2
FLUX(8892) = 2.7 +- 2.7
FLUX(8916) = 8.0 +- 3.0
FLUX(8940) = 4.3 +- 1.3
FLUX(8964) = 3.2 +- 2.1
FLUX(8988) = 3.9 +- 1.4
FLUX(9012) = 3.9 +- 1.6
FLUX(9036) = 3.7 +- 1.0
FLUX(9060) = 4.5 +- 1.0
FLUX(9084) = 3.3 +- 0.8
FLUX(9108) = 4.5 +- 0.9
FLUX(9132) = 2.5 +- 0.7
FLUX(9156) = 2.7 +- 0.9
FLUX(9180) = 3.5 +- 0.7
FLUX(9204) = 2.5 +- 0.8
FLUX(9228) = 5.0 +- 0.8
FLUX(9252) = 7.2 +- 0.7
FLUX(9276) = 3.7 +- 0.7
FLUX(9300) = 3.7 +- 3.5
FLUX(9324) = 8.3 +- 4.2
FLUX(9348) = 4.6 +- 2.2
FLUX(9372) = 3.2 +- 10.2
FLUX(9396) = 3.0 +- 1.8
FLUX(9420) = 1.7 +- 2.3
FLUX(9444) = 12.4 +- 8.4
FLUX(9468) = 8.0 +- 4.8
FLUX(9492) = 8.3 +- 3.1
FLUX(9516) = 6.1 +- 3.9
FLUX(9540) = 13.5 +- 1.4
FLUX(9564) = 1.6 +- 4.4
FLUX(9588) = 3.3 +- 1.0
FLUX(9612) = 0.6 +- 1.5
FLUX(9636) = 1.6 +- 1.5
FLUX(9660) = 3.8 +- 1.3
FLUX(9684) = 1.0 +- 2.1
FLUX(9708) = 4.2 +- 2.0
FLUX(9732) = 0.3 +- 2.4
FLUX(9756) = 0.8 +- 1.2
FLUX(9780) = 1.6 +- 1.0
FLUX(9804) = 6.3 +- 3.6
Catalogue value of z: 0.903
